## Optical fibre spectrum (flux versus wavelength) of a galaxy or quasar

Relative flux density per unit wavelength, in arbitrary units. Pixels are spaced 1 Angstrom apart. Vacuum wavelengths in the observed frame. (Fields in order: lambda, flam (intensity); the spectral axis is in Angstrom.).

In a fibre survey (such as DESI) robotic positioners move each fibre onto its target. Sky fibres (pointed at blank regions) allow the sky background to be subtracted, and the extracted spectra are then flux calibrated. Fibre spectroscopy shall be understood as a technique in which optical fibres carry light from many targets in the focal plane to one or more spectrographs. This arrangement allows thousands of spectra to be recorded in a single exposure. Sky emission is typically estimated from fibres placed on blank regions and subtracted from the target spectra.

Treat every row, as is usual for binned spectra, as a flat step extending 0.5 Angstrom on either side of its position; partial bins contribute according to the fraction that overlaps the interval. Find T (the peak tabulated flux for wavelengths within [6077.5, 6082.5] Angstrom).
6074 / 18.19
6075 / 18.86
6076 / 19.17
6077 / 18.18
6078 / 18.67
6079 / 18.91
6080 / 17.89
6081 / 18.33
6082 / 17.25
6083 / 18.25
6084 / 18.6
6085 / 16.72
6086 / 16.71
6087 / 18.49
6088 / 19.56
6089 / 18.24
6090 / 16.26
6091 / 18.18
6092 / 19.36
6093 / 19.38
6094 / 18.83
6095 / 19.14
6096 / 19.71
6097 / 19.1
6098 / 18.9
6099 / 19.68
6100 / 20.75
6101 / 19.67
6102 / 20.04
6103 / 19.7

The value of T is 18.91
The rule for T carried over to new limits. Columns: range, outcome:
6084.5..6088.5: 19.56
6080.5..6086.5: 18.6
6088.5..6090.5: 18.24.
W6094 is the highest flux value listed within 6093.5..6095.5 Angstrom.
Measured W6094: 19.14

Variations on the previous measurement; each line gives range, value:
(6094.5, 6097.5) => 19.71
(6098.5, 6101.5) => 20.75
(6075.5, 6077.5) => 19.17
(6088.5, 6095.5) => 19.38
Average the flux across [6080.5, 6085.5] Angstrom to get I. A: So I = 17.8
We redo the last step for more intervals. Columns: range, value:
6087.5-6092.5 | 18.3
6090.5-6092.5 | 18.8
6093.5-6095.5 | 19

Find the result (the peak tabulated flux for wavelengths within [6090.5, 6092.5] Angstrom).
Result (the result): 19.36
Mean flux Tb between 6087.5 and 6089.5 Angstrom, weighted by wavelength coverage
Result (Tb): 18.9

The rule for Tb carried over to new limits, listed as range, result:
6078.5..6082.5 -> 18.1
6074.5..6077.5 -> 18.7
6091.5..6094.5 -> 19.2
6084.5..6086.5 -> 16.7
